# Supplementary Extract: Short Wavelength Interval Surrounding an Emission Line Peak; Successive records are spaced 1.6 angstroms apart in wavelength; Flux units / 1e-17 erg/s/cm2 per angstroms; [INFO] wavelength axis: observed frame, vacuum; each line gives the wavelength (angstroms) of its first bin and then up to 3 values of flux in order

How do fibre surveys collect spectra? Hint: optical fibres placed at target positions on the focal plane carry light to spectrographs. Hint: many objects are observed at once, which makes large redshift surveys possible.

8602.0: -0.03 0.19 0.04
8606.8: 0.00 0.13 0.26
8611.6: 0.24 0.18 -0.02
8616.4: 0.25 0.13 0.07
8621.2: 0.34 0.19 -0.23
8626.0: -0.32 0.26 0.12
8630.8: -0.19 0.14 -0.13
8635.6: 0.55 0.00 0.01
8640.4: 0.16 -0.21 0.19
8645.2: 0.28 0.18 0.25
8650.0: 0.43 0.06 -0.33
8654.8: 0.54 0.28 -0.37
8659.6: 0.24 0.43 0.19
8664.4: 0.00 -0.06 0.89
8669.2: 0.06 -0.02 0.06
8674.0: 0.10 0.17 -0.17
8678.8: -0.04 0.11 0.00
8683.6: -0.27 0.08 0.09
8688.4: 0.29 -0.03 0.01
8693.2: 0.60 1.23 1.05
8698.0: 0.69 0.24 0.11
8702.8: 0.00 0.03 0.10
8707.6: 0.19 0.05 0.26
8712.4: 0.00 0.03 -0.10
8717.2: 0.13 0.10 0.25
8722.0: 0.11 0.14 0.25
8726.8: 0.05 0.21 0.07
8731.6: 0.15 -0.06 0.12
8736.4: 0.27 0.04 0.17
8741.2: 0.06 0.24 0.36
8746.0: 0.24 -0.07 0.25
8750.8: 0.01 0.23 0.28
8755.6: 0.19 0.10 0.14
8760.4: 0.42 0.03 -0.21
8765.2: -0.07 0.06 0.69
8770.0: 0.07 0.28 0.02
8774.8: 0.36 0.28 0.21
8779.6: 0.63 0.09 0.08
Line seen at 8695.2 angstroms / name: H-gamma 4340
